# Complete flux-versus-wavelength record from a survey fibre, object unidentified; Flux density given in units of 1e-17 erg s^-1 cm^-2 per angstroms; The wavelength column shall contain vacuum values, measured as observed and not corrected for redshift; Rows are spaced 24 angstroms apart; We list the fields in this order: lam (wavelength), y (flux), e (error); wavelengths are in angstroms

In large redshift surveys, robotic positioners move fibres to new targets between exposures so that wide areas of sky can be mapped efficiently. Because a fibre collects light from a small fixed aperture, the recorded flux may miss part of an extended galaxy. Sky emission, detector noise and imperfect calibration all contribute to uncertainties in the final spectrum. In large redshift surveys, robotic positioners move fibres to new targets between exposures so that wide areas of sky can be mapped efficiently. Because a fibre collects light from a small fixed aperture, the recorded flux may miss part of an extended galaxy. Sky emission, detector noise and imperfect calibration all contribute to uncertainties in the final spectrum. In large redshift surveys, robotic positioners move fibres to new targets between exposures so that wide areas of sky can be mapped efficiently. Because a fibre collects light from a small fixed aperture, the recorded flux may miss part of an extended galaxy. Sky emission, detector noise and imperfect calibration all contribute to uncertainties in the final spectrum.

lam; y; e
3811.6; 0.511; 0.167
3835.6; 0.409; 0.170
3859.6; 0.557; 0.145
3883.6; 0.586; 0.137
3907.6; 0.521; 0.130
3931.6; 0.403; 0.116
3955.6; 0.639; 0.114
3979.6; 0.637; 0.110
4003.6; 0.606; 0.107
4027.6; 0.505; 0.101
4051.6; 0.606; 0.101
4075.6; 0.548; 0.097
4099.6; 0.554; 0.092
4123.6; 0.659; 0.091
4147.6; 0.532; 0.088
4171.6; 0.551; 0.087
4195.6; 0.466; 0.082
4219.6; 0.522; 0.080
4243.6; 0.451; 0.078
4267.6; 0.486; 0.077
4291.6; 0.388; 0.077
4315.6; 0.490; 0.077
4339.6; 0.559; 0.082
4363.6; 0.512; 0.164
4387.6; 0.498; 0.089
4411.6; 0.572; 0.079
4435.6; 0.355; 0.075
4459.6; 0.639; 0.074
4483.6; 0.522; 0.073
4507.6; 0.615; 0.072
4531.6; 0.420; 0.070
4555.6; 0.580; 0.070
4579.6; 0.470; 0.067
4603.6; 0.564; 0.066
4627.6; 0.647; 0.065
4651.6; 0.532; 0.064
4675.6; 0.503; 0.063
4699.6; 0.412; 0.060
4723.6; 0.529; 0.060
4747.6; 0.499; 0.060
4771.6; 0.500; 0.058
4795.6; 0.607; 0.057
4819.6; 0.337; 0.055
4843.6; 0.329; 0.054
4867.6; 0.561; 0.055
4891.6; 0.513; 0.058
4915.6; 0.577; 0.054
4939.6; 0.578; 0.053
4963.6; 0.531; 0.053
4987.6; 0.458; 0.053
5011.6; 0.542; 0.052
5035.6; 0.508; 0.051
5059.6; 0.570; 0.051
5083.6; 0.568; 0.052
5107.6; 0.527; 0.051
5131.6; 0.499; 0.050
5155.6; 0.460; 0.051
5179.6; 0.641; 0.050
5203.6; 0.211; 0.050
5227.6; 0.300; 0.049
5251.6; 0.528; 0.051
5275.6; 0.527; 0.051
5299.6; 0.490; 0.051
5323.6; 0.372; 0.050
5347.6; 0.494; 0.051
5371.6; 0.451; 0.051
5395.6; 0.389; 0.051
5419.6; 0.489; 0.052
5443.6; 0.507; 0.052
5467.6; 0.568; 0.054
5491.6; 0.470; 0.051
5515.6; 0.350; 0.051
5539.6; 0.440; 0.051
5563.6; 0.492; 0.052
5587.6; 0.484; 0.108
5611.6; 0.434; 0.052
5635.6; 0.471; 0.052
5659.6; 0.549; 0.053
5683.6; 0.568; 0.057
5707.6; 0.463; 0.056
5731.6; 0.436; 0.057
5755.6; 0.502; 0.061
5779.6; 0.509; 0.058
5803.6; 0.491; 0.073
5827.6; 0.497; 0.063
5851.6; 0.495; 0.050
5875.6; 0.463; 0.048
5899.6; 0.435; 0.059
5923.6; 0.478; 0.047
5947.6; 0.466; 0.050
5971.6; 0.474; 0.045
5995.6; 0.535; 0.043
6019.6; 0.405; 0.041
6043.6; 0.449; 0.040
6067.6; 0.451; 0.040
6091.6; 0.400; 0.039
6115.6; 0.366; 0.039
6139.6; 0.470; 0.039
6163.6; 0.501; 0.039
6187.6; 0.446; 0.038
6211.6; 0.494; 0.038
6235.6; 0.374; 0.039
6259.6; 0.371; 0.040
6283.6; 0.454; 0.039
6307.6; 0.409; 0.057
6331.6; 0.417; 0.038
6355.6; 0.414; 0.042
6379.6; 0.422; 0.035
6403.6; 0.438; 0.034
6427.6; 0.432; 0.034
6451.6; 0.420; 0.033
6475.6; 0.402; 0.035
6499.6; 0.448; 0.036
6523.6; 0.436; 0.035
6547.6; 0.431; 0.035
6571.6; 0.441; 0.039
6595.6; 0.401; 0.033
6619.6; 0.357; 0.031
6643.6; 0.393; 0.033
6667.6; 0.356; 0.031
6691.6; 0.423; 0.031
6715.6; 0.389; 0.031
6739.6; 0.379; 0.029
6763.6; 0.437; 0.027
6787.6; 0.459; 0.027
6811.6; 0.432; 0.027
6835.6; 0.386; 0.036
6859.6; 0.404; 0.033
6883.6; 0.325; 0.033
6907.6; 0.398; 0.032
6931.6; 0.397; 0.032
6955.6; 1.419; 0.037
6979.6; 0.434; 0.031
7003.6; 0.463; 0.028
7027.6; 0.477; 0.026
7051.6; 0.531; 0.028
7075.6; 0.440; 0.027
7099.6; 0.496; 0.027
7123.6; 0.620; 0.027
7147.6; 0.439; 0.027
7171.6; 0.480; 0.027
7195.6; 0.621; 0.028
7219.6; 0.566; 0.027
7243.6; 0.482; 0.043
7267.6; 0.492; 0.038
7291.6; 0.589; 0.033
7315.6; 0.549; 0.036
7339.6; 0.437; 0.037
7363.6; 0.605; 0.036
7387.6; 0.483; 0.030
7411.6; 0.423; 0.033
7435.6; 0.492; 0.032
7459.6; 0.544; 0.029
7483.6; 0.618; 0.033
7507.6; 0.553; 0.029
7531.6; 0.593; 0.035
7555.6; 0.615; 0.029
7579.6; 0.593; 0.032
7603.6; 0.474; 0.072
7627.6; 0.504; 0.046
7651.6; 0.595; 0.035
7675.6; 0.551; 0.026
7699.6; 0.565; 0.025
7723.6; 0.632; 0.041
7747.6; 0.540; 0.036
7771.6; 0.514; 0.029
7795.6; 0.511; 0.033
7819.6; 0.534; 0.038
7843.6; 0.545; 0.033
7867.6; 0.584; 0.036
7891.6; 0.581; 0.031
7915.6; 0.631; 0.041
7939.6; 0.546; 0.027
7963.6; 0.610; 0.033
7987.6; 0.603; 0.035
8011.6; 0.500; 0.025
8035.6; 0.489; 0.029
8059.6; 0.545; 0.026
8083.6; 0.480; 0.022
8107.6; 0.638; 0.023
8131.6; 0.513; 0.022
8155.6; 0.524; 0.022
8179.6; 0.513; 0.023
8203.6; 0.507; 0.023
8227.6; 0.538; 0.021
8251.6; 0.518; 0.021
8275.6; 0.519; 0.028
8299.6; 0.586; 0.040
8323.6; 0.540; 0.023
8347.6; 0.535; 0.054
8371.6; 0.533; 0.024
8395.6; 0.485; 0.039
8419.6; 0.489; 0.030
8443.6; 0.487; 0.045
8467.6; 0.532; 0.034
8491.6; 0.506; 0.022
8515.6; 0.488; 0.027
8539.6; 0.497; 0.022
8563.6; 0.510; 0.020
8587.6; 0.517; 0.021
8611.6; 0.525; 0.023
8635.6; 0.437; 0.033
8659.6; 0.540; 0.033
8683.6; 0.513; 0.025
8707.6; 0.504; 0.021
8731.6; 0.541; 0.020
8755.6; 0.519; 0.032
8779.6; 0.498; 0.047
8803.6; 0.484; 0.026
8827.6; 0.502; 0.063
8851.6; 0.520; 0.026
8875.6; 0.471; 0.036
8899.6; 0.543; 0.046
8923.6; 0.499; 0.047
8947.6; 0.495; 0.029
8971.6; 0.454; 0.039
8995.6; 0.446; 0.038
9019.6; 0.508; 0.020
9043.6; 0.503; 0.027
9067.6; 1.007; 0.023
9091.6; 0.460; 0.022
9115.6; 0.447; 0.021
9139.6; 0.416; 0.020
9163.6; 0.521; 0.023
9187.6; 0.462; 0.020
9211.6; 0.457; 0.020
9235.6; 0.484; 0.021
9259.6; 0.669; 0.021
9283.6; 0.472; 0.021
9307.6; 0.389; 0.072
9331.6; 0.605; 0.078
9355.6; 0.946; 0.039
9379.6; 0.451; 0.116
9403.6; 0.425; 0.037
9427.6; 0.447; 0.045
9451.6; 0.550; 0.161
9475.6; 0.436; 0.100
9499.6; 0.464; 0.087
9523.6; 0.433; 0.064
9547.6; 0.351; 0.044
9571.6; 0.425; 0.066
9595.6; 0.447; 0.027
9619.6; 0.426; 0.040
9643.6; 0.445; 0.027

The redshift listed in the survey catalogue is 0.87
